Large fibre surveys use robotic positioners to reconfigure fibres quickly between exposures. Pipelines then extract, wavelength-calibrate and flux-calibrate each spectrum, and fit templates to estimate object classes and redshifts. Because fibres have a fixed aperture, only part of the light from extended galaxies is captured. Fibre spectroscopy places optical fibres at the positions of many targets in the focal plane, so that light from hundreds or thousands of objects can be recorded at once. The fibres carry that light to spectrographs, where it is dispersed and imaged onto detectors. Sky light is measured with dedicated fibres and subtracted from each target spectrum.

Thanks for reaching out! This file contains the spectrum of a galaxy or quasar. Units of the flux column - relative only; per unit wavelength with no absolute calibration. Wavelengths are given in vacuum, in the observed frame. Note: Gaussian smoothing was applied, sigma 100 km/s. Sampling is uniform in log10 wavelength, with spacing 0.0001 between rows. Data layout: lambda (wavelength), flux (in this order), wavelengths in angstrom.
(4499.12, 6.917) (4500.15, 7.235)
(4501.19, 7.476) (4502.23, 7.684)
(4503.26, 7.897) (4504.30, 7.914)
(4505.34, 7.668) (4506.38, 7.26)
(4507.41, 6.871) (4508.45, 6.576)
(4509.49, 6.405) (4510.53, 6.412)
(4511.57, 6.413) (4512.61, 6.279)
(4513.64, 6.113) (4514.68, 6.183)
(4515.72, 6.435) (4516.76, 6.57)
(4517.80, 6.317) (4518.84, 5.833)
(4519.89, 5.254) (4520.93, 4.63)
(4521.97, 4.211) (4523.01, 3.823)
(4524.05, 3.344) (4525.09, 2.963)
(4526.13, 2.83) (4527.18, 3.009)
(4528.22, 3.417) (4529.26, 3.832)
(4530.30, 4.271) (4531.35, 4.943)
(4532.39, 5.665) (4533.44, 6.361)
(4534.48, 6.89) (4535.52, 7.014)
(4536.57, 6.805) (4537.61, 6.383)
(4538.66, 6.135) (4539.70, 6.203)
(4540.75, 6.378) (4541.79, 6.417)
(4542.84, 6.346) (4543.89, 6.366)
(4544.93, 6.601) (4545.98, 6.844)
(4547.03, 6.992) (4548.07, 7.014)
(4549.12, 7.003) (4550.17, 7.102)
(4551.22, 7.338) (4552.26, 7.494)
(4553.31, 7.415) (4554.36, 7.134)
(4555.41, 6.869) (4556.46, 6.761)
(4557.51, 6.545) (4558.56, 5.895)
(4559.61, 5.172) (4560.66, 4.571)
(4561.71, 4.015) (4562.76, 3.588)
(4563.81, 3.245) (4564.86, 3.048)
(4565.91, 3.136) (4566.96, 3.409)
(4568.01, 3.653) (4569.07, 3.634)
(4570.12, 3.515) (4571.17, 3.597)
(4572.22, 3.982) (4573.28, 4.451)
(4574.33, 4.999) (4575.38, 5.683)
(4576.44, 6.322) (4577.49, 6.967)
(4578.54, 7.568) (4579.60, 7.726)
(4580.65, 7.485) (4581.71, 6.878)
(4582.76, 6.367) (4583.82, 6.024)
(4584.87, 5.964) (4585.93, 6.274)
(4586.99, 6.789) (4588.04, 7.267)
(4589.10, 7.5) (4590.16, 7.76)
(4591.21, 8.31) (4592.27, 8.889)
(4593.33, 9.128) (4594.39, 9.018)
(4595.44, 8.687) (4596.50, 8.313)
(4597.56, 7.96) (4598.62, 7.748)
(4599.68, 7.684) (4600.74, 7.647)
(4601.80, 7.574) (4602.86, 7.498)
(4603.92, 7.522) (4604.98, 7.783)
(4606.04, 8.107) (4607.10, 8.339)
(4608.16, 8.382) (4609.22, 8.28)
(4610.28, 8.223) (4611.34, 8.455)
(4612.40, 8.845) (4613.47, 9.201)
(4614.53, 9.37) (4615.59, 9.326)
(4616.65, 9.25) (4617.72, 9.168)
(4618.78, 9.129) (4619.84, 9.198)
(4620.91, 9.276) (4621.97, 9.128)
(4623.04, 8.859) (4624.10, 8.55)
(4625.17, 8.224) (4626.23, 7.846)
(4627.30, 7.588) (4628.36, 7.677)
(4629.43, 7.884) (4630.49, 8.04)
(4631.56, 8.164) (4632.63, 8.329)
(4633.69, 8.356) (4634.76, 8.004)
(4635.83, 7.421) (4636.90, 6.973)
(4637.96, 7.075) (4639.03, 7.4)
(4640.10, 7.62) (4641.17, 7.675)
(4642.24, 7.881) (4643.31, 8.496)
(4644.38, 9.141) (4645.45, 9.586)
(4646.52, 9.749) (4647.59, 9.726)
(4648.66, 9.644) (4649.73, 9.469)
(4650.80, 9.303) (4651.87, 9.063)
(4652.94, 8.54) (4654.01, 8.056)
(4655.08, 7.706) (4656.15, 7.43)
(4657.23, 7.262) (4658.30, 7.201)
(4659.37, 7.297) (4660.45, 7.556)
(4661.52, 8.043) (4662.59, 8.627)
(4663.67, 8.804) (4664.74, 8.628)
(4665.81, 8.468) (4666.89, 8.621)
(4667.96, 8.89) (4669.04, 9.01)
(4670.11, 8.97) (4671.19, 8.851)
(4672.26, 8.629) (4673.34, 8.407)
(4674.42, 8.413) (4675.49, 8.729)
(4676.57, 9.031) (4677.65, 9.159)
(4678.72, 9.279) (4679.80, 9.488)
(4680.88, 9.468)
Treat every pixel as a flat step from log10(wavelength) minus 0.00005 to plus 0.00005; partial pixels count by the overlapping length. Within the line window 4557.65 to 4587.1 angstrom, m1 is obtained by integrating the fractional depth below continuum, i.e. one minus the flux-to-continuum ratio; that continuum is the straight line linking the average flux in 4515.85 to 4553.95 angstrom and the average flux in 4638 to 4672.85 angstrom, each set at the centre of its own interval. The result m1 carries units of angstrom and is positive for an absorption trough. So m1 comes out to 6.6 angstrom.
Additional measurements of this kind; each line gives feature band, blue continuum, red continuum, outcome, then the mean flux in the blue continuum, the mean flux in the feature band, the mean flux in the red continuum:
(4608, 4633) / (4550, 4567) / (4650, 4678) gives -4.9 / 5.48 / 8.6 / 8.42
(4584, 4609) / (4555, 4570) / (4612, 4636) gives -4.0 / 4.49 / 7.81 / 8.57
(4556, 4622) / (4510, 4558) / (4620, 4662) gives 2.6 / 5.9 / 6.9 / 8.24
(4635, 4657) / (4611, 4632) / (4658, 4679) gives 0.6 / 8.66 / 8.38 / 8.54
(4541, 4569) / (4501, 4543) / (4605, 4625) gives 4.4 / 5.82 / 5.74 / 8.8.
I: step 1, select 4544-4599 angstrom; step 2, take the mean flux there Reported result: 6.26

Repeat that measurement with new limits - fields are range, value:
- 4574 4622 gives 7.89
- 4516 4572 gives 5.35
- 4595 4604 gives 7.85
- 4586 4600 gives 8.03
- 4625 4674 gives 8.29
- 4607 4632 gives 8.61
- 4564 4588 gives 5.35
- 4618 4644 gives 8.13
